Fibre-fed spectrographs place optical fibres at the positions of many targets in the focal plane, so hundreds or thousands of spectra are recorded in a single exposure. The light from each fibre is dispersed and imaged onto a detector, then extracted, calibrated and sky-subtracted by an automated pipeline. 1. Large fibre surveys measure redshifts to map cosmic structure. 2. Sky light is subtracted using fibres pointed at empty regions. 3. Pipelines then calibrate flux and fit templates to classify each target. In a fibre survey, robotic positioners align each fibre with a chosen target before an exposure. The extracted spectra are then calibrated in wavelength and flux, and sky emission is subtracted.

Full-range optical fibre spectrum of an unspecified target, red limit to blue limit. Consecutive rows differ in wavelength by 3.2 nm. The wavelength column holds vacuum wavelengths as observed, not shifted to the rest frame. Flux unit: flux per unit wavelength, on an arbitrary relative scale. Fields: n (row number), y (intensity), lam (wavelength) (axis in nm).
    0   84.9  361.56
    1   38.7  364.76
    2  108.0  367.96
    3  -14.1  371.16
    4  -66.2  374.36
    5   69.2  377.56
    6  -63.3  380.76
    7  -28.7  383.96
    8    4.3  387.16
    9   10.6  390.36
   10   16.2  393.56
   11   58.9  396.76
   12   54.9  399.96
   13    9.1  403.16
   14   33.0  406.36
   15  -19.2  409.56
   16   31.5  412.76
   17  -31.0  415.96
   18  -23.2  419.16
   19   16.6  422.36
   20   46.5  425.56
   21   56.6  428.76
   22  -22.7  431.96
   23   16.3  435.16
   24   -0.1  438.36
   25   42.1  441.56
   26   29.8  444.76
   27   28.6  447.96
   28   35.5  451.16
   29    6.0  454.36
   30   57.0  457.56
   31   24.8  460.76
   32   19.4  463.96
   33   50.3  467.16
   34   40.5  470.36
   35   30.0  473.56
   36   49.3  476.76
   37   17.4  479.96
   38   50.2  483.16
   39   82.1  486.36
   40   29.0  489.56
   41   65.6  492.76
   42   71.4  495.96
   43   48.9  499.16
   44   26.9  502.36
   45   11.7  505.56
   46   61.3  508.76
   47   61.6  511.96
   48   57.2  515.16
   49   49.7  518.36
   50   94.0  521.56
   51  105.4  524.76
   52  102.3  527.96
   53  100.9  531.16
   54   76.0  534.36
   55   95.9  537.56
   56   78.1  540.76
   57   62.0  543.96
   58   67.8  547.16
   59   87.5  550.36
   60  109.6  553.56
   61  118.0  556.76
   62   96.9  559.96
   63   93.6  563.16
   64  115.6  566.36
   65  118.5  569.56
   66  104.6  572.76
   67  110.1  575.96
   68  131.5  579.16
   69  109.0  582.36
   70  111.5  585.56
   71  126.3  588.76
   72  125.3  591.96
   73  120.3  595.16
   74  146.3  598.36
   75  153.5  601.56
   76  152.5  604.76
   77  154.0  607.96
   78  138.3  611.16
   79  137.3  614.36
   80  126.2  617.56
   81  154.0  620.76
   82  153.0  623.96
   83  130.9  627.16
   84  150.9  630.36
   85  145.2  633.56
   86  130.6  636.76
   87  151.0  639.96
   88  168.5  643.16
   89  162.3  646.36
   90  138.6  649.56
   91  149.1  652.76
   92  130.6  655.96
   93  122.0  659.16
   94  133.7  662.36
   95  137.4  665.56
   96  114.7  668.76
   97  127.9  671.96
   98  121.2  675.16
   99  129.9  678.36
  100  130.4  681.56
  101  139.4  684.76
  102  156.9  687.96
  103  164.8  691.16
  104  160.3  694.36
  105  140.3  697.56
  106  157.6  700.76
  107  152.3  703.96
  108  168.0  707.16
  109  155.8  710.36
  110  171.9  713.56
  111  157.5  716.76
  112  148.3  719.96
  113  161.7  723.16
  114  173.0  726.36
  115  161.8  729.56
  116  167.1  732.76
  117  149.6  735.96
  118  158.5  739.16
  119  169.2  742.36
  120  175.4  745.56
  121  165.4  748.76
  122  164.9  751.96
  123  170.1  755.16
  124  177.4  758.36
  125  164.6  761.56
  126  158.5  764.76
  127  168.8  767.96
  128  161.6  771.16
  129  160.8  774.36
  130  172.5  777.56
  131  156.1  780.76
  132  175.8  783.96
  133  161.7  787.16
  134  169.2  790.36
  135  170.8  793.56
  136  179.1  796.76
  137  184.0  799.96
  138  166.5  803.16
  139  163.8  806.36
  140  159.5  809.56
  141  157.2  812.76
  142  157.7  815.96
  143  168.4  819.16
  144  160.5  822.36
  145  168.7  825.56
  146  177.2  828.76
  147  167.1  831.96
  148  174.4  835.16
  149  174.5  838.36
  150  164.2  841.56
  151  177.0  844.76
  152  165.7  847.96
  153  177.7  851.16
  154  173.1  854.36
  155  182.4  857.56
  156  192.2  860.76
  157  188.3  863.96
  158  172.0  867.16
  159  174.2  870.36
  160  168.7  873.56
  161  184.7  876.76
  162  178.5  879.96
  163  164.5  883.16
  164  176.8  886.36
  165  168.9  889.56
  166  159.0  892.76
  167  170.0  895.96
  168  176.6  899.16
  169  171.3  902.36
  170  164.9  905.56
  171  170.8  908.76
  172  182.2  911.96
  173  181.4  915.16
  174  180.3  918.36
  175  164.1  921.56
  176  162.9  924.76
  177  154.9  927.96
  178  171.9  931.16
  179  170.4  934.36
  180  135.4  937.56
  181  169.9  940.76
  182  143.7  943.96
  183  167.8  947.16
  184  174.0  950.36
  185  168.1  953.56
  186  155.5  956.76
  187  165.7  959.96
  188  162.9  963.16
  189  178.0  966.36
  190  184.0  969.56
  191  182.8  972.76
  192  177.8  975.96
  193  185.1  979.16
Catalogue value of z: 0.31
